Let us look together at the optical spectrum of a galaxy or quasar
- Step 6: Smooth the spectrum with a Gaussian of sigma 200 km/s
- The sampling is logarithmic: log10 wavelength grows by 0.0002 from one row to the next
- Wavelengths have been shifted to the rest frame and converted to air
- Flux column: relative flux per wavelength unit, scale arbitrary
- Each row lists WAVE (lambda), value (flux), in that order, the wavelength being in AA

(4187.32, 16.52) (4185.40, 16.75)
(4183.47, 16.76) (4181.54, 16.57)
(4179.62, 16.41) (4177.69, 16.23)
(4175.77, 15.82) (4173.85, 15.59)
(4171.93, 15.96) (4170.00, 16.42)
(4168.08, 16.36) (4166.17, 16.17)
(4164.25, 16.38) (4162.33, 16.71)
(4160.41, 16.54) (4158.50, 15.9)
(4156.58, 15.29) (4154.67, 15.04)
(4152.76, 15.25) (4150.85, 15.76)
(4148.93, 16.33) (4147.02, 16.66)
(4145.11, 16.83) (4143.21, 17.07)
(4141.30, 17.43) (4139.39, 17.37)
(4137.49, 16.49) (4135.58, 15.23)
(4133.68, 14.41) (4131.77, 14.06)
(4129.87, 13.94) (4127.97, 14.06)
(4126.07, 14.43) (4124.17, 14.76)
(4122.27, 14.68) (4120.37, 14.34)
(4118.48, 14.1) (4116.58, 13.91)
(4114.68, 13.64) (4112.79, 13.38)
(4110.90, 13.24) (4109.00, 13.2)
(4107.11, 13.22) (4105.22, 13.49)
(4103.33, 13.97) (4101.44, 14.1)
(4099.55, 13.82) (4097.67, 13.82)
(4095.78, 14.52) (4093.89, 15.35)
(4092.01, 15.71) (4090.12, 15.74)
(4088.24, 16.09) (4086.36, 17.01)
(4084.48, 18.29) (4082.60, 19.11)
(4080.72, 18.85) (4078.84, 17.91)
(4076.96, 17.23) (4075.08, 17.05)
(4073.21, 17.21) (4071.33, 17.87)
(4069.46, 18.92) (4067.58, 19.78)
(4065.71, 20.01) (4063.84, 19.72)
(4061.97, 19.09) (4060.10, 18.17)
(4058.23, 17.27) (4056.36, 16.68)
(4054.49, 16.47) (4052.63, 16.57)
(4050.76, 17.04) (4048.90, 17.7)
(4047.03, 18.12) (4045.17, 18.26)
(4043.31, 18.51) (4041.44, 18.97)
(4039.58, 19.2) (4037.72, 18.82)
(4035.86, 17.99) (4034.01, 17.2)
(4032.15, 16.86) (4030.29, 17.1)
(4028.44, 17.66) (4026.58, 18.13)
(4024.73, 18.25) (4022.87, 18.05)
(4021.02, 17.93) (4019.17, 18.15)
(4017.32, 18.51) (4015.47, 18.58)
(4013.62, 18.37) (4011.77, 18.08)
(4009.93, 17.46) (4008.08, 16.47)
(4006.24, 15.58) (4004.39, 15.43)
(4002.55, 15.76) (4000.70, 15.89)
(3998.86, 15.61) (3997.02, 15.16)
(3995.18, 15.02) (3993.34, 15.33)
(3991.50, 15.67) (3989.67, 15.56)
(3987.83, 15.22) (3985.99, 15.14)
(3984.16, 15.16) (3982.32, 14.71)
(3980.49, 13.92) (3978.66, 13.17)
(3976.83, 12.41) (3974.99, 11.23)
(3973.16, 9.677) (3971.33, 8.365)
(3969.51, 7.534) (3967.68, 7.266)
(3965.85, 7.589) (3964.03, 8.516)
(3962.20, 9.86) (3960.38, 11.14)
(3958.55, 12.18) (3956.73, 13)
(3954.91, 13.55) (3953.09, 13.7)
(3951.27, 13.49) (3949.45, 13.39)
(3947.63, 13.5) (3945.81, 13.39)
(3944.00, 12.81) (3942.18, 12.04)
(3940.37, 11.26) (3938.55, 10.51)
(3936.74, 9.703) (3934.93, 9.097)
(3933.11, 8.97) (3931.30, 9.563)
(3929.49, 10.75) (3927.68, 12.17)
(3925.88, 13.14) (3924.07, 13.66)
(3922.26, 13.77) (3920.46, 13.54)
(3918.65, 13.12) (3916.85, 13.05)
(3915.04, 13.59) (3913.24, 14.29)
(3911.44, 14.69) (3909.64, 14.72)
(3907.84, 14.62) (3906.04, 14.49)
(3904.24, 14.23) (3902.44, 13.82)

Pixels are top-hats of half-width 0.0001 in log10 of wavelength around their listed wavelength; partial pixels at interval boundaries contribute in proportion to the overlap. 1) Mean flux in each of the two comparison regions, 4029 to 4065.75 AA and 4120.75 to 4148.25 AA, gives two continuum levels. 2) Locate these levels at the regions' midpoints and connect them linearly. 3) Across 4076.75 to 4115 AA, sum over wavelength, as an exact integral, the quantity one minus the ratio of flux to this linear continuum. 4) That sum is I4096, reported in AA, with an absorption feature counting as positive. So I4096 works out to 3.0 AA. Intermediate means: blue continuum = 17.9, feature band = 15.3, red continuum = 15.5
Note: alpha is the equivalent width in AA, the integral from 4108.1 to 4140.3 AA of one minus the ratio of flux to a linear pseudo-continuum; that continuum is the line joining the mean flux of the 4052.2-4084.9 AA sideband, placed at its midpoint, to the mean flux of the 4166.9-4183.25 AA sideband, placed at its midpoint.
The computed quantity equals 5.06 AA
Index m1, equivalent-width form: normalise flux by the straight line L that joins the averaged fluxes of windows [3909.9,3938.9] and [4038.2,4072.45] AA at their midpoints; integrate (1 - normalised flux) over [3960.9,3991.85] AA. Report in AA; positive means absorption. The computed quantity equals 6.17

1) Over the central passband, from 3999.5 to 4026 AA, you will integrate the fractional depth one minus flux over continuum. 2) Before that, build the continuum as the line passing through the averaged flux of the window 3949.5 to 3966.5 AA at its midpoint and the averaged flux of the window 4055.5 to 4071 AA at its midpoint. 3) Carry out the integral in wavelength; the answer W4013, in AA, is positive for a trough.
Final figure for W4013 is -3.5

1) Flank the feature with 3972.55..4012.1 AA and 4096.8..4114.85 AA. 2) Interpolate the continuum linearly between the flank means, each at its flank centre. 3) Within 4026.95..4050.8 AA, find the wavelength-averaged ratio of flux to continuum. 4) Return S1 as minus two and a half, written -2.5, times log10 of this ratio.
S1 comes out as -0.245 mag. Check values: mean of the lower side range 14.9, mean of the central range 18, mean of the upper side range 13.6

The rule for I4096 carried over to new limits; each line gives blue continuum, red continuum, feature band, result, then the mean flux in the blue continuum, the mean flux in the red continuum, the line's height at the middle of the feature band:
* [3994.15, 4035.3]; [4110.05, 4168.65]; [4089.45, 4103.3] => 1.1 AA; 17.1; 15.3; 15.9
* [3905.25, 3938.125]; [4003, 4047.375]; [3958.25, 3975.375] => 6.5 AA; 12.6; 17.8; 14.8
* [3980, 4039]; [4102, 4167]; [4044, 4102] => -4.9 AA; 16.7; 15.1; 15.9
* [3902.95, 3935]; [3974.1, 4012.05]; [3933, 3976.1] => 9.3 AA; 13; 15.1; 14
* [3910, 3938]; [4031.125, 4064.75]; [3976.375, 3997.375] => 0.5 AA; 12.2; 17.9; 15.1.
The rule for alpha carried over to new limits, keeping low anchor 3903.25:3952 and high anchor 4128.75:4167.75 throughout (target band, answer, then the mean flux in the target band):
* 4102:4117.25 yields 1.84 AA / 13.5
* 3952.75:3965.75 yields 1.73 AA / 11.4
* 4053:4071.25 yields -4.62 AA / 18.4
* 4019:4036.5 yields -4.42 AA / 17.7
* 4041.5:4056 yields -3.13 AA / 17.6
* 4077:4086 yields -2.03 AA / 18.3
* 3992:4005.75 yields -1.76 AA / 15.5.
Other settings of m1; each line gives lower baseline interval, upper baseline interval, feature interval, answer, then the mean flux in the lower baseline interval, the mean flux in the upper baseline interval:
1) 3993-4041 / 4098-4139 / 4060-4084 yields -4.6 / 17.2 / 14.2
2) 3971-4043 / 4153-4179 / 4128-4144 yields 0.4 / 16.1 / 16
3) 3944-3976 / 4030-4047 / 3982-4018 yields -3.6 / 11.1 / 18.1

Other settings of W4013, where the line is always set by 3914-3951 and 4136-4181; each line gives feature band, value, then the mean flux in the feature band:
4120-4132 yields 1.0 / 14.3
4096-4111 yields 1.5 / 13.7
